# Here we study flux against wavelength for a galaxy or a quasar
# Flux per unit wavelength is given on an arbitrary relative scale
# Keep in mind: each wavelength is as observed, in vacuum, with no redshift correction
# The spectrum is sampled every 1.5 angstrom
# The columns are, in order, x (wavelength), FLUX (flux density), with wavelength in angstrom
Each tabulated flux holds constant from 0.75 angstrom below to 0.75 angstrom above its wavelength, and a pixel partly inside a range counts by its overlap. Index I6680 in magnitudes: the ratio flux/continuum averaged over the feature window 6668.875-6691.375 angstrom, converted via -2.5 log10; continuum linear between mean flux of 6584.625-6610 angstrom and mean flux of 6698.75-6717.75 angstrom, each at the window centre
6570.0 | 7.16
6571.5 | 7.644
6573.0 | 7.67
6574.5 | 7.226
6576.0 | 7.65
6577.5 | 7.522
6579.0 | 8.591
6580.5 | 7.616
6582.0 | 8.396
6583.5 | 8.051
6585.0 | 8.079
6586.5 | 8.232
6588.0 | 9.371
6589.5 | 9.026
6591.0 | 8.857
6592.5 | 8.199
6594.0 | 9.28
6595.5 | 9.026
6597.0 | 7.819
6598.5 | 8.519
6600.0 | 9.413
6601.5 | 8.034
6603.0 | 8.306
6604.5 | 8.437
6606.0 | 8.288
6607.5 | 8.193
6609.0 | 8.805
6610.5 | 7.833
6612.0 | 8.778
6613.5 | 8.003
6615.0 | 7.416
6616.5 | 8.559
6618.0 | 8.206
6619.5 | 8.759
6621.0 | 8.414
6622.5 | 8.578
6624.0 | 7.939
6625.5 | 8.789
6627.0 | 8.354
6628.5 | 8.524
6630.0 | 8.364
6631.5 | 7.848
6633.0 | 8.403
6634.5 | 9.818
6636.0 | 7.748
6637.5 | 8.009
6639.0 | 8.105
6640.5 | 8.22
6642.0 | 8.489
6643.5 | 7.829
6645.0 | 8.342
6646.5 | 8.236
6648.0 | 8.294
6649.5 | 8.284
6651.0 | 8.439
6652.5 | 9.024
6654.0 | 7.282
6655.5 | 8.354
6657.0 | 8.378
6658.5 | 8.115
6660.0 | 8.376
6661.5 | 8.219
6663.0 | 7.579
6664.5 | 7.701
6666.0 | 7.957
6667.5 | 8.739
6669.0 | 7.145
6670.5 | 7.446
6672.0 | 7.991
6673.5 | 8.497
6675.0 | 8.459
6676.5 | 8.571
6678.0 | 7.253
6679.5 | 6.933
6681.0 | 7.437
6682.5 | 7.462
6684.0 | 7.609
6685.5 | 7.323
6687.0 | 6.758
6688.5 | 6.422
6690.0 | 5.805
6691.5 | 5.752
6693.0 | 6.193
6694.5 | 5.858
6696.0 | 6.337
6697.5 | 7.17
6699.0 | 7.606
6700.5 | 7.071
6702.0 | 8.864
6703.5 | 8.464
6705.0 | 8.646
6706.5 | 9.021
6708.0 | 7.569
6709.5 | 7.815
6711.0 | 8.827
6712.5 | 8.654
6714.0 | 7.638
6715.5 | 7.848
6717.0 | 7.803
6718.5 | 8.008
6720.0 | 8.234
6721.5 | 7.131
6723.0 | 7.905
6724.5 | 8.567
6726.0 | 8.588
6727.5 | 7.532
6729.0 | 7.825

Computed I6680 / 0.125 mag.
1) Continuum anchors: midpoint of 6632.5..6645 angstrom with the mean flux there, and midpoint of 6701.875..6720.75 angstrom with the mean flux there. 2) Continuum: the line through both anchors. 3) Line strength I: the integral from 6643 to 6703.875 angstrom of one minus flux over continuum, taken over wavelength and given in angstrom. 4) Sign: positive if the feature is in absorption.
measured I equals 4.74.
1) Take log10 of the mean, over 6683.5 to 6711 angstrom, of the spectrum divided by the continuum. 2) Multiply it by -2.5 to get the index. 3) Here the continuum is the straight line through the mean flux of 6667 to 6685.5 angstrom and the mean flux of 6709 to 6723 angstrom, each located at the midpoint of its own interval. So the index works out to 0.09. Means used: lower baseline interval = 7.76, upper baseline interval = 7.99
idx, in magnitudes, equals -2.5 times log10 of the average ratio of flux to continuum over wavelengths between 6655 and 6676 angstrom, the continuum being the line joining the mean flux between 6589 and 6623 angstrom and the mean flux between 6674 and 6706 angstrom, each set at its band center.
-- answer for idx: -0.064 mag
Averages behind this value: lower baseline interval 8.46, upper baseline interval 7.26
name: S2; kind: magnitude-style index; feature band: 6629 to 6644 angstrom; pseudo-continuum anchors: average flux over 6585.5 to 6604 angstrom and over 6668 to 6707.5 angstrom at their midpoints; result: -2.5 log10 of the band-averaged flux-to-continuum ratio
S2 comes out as -0.03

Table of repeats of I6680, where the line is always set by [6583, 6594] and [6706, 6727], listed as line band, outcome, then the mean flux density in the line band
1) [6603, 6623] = 0.02 mag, 8.32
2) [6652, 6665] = 0.03 mag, 8.1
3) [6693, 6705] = 0.11 mag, 7.35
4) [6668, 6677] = 0.03 mag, 8.02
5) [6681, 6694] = 0.22 mag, 6.69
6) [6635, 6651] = 0.03 mag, 8.19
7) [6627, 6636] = -0.01 mag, 8.5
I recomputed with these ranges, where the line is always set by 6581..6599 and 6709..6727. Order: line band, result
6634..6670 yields 0.6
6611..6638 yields 0.2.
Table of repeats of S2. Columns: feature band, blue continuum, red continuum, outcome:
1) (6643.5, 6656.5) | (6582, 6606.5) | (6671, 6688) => -0.040 mag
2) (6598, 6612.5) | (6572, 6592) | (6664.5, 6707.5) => -0.058 mag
